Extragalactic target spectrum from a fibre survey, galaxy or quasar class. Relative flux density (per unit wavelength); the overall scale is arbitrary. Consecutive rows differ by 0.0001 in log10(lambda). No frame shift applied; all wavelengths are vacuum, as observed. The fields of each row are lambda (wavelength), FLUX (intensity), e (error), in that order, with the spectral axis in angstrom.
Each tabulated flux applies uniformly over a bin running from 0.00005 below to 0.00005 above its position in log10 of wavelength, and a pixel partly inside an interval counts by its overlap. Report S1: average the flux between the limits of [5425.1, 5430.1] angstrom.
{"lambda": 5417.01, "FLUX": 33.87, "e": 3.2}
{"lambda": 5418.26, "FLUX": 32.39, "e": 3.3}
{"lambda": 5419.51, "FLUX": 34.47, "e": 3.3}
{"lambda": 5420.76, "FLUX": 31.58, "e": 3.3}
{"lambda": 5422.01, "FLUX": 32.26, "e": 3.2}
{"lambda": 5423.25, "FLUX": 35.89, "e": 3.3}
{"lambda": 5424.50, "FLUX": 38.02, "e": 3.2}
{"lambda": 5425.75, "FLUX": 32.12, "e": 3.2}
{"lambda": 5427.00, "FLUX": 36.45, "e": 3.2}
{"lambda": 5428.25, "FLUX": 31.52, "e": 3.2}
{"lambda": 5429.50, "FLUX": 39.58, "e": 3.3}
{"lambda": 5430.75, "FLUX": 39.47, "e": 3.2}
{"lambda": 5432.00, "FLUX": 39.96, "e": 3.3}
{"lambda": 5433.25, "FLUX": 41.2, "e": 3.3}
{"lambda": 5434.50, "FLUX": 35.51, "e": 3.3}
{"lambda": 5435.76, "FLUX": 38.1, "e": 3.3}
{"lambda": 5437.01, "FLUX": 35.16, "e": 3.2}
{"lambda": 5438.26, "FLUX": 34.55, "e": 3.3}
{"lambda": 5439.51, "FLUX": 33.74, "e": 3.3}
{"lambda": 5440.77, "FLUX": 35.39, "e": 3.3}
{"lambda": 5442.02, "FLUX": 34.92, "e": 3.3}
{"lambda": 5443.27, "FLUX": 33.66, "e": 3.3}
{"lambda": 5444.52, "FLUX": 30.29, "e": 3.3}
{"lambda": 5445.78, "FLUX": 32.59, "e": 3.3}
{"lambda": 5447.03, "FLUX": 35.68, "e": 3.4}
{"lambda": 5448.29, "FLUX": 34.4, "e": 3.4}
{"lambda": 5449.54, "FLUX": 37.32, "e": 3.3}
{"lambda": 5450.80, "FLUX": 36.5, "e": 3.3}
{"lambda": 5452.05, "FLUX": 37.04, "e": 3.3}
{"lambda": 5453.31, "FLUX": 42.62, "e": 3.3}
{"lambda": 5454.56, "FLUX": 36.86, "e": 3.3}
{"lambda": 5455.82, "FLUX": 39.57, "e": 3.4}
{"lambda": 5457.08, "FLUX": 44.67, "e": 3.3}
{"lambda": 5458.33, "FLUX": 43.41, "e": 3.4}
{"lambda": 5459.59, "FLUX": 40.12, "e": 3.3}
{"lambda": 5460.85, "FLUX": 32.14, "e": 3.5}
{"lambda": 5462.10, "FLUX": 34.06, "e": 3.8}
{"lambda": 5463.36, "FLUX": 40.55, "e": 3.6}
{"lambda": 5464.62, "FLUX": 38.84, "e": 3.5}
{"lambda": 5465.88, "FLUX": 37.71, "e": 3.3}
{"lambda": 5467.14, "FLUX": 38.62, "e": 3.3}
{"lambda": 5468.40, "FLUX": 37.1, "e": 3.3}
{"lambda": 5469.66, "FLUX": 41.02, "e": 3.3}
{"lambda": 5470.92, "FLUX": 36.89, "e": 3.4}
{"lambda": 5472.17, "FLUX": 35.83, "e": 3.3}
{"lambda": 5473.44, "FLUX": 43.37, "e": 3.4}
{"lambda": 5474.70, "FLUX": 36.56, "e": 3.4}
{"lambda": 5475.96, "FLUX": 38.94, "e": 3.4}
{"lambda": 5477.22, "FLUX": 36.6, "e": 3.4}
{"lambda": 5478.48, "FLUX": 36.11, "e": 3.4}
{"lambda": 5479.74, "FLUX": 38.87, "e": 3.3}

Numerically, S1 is 34.9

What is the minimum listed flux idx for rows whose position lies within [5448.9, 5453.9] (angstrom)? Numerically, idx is 36.5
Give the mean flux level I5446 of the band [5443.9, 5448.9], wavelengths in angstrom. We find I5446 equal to 33.2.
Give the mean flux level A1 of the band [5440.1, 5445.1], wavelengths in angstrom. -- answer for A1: 33.6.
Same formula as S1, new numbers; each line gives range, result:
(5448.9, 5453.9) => 38.3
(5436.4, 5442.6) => 34.7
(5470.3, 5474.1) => 38.7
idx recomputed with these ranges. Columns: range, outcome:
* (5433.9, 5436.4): 35.51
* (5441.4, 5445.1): 30.29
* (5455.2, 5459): 39.57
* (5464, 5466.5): 37.71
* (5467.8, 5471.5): 36.89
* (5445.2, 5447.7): 32.59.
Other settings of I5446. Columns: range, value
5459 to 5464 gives 36.7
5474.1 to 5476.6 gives 37.8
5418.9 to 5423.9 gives 33.6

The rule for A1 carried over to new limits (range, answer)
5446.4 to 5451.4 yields 36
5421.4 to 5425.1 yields 35.5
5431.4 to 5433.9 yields 40.6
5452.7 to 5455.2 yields 39.7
